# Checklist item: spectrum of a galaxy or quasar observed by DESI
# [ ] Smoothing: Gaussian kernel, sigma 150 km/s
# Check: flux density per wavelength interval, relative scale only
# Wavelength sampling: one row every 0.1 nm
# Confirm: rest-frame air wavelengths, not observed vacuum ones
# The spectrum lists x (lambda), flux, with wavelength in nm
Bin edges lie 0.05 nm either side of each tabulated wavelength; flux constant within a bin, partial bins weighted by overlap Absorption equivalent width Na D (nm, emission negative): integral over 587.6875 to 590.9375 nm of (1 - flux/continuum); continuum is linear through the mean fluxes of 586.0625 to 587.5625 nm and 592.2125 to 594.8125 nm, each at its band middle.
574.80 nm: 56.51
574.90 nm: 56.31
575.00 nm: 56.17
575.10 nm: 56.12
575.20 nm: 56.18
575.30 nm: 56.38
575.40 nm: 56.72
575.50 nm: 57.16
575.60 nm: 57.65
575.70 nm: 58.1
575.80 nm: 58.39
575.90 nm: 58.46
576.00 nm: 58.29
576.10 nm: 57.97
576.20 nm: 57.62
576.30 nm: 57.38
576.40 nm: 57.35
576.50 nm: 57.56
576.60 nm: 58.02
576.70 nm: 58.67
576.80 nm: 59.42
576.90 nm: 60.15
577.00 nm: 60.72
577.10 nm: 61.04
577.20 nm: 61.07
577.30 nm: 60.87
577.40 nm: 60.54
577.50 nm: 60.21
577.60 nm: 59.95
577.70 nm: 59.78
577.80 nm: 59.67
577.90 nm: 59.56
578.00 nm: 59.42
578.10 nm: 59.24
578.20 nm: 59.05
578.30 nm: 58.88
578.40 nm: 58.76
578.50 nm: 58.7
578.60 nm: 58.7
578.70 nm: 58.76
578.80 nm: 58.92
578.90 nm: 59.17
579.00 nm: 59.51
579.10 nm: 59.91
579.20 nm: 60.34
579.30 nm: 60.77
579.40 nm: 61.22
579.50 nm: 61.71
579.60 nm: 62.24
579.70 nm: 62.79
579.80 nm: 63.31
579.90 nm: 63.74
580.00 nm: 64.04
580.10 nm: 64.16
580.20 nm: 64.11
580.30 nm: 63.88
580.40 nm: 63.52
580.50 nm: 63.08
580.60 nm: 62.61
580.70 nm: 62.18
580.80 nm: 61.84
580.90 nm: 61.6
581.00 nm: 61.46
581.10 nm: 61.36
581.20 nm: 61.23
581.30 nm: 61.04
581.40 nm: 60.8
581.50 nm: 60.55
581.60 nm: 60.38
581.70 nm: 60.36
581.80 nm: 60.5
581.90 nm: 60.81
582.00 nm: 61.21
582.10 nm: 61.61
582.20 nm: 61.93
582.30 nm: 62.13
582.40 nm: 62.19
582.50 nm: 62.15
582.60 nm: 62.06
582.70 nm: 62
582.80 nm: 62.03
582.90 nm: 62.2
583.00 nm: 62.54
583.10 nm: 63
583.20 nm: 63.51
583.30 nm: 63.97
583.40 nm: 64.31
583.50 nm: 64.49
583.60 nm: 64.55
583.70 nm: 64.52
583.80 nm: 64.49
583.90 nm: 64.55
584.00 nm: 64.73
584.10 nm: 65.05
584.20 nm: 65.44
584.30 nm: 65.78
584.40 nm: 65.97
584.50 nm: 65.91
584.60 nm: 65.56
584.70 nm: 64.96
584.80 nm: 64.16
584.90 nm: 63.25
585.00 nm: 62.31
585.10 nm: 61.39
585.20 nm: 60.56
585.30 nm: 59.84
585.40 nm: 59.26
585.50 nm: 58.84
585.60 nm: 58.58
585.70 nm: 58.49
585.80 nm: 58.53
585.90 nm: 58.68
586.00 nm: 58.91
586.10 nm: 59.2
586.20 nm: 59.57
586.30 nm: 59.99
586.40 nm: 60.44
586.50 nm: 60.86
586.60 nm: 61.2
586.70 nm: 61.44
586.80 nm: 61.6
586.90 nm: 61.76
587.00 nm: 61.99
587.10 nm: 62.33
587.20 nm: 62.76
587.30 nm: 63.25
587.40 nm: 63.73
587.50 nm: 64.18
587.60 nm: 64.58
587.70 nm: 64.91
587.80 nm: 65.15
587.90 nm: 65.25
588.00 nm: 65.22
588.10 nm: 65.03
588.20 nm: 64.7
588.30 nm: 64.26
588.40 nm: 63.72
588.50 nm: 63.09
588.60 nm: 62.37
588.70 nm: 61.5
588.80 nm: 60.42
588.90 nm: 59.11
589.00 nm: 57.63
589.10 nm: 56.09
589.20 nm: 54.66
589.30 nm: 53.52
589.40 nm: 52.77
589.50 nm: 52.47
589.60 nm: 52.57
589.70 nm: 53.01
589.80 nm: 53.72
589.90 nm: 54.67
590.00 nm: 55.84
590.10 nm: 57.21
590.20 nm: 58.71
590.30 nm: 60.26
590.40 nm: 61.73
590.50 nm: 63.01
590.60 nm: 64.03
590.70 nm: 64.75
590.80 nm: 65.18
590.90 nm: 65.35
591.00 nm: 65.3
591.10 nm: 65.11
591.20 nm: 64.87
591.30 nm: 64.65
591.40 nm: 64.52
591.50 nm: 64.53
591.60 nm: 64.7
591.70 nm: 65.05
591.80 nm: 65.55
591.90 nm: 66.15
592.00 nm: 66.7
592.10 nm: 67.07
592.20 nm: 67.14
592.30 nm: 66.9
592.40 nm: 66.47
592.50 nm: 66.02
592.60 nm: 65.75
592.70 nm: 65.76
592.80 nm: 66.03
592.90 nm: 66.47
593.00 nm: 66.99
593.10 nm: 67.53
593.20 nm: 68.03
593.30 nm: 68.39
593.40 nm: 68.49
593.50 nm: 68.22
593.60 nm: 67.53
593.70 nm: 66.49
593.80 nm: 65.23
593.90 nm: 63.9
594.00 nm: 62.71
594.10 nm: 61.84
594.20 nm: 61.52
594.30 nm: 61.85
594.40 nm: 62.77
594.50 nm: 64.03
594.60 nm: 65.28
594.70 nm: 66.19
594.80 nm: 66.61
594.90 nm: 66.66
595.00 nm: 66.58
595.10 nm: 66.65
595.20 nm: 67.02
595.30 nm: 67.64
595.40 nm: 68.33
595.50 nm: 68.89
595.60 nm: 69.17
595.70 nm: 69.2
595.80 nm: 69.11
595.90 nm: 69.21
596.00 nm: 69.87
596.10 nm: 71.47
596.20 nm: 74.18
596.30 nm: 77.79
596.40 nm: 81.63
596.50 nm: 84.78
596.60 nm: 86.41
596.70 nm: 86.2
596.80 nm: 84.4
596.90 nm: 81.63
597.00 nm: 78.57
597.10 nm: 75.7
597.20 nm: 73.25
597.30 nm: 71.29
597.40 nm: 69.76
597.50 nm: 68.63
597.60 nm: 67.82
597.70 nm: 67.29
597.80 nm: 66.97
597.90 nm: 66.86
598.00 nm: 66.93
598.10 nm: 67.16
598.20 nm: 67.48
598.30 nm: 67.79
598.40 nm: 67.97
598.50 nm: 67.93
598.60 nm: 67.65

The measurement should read 0.16 nm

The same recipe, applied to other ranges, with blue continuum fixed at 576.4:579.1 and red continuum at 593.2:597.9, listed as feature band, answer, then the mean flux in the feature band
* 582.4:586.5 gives 0.07 nm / 62.4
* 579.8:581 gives -0.04 nm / 63.1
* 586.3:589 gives 0.11 nm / 62.7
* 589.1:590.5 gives 0.23 nm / 55.8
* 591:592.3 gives 0.04 nm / 65.5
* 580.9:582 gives 0.01 nm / 60.9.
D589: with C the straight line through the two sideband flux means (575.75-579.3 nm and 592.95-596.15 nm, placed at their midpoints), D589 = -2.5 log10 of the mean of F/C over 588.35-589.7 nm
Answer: 0.12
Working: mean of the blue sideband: 59.2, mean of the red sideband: 66.7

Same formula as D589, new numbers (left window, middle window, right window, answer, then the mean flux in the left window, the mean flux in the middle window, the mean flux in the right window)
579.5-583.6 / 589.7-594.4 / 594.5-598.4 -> 0.08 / 62.3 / 64.2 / 71.4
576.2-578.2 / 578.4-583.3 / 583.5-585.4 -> 0.00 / 59.4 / 61.6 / 63.9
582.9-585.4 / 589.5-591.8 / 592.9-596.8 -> 0.10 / 63.8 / 61.2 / 69.2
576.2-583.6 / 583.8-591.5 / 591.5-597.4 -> 0.07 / 61.1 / 61.4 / 69.2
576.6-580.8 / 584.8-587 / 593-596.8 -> 0.07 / 60.8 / 60.4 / 69.3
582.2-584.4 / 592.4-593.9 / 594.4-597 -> 0.06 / 63.6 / 66.8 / 72.3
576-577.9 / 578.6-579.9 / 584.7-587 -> -0.02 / 59.3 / 60.8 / 60.5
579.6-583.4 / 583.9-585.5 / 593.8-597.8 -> 0.01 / 62.2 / 63.5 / 70.5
